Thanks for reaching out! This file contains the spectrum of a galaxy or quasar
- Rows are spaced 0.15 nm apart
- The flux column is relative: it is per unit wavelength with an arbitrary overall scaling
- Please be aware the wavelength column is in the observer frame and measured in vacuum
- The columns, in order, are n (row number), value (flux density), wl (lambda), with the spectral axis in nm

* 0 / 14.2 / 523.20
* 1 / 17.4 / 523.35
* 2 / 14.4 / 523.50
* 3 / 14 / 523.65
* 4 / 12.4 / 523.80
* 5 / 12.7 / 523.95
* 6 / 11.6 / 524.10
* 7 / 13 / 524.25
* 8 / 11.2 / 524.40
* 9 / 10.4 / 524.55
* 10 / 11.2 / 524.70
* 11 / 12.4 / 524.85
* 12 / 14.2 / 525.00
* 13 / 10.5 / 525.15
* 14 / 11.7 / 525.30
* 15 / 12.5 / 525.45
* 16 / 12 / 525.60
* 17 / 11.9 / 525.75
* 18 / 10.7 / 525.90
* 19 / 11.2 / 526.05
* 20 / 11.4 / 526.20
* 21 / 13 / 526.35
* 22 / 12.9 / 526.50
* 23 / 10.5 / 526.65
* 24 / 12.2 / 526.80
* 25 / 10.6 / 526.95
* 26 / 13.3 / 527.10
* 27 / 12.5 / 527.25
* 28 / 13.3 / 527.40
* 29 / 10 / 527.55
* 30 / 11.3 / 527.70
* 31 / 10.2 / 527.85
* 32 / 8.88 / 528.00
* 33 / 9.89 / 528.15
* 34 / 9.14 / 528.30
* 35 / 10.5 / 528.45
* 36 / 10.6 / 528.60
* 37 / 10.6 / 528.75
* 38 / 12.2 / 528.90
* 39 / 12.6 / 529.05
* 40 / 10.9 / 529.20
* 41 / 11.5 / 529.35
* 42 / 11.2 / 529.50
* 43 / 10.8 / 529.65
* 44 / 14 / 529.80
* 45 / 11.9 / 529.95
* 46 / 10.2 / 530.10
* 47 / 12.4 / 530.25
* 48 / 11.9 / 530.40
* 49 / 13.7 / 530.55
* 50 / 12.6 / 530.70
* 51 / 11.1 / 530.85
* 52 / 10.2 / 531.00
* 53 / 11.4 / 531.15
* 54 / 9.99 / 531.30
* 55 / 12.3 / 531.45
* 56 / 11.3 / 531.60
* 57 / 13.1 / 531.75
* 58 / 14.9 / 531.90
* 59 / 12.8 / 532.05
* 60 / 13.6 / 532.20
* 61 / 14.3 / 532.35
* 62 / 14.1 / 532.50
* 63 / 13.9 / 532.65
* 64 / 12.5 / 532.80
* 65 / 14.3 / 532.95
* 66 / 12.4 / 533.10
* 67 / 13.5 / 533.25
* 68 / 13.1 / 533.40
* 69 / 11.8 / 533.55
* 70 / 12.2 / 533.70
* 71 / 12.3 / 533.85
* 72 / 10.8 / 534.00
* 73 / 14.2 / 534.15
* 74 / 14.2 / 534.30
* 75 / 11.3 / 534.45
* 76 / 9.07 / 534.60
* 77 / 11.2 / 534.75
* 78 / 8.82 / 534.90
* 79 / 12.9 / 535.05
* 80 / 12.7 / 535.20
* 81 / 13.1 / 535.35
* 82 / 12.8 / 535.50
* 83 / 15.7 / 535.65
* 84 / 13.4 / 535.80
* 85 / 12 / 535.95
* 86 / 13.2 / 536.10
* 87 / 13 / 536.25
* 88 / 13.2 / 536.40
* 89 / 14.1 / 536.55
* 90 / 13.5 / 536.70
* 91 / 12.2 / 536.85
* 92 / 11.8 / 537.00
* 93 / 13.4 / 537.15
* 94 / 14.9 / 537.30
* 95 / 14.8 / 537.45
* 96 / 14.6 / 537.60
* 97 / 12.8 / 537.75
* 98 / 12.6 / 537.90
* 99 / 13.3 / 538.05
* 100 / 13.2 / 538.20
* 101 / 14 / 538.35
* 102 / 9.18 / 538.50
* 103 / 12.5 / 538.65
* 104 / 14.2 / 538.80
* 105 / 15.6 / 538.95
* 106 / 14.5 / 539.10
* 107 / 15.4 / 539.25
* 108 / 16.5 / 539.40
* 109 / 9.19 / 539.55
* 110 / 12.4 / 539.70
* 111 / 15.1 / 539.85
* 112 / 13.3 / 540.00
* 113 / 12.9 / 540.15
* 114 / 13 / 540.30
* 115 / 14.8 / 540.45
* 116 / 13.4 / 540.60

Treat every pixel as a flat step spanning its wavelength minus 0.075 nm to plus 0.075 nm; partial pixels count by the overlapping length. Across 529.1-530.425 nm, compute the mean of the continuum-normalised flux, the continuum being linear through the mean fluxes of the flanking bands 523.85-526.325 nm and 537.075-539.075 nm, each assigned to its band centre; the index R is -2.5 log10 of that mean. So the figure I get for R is 0.07 mag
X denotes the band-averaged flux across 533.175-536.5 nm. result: 12.5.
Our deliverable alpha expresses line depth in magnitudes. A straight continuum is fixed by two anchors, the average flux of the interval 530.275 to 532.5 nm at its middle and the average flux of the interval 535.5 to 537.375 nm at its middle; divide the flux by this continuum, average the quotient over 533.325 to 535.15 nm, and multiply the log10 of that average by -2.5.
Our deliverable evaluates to 0.10 mag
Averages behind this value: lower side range 12.4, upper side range 13.3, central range 11.8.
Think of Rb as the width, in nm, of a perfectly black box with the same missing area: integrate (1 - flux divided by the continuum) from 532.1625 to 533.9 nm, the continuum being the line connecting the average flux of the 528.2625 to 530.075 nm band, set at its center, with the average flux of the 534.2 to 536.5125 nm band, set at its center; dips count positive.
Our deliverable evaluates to -0.16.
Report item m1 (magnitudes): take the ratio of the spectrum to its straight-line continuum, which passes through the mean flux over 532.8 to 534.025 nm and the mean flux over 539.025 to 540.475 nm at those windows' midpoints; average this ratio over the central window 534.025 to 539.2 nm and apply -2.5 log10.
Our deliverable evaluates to 0.01 mag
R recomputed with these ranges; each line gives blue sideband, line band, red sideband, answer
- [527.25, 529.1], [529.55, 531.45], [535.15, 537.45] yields -0.017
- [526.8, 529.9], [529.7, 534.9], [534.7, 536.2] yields -0.034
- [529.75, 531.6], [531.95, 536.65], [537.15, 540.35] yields -0.023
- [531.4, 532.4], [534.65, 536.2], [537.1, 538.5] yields 0.070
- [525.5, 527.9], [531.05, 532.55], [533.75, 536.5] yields -0.048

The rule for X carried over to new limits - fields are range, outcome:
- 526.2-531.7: 11.4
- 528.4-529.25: 11.3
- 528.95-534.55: 12.4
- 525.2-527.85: 11.8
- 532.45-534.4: 13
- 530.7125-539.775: 12.9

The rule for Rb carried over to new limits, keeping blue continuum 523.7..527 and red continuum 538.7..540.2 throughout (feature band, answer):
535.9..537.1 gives 0.051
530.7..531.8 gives 0.115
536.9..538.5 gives 0.039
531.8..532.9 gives -0.073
